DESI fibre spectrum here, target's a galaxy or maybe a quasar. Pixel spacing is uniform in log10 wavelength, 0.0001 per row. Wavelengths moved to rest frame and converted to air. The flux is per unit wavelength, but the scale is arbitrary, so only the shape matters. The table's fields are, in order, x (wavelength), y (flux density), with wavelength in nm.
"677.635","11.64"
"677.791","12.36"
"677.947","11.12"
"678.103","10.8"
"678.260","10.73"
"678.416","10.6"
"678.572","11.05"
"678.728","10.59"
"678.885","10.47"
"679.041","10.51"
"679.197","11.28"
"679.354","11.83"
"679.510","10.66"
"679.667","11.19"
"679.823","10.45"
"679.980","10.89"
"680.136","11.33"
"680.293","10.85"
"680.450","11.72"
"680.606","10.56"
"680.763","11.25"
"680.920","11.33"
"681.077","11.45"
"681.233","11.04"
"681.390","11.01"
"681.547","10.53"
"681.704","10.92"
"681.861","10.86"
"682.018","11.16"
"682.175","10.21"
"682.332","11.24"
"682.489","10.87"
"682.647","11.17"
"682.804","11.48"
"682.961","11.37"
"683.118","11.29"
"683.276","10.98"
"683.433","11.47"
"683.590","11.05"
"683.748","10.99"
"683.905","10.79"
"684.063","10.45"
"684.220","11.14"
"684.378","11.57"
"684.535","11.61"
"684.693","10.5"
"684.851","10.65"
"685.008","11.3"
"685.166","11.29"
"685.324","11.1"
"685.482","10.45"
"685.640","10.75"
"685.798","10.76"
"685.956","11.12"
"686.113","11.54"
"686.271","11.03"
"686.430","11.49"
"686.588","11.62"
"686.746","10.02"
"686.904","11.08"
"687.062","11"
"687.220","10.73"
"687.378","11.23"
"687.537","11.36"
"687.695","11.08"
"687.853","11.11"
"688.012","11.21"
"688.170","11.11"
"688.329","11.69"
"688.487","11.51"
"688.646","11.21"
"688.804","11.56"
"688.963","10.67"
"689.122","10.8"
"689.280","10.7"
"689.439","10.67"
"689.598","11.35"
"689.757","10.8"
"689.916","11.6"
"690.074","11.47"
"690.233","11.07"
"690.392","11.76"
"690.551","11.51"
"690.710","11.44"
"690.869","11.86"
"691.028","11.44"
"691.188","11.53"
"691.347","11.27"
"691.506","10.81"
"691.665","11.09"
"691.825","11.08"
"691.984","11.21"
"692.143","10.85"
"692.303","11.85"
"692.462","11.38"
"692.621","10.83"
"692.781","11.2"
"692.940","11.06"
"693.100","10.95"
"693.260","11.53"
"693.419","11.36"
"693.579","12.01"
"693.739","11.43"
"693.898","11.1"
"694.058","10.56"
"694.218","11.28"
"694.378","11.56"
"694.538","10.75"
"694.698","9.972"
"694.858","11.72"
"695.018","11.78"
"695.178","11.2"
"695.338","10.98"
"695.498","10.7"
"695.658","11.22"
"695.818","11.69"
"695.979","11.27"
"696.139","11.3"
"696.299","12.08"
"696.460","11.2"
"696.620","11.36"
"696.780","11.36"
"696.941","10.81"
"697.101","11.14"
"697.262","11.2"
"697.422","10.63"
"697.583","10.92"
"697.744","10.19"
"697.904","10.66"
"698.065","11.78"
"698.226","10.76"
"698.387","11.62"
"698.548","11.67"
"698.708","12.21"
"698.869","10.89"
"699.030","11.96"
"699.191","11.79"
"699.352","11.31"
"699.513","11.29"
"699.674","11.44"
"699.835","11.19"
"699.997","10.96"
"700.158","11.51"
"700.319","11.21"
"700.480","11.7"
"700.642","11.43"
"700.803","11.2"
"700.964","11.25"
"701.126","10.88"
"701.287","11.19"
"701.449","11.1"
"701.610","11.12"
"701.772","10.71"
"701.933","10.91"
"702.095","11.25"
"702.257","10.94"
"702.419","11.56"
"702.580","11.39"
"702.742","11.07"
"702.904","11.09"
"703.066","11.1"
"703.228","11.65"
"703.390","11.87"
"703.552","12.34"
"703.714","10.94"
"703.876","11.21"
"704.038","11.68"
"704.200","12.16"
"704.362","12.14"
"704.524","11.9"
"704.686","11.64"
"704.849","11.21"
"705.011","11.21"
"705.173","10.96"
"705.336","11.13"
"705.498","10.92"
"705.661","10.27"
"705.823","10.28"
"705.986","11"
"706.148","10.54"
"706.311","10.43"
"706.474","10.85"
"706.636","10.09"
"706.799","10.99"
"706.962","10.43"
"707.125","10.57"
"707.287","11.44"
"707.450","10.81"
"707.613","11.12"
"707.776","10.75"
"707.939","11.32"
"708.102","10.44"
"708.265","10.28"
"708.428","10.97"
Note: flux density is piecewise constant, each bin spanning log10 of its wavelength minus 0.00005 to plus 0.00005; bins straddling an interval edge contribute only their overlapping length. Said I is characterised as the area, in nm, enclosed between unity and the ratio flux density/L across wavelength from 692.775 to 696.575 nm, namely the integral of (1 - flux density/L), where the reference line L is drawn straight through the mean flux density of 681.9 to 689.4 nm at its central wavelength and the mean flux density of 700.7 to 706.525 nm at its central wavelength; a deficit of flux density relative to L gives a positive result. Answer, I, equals -0.04 nm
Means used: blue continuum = 11.1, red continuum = 11.2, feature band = 11.2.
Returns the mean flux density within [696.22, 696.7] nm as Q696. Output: 11.5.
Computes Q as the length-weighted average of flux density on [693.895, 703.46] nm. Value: 11.2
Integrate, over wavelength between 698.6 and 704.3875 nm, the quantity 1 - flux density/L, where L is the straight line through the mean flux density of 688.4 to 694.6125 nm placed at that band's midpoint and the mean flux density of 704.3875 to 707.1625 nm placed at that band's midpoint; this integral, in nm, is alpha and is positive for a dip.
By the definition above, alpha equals -0.21 nm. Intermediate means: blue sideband 11.2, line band 11.4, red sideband 10.9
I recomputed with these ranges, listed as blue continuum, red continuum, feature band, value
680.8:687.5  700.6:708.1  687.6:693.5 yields -0.088 nm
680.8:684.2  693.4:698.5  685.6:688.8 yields -0.018 nm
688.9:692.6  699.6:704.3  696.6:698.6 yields 0.037 nm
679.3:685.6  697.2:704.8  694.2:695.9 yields 0.011 nm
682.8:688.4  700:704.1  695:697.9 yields 0.020 nm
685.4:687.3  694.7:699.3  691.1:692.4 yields -0.011 nm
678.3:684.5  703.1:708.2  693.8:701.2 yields -0.105 nm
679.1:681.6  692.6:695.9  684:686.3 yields 0.021 nm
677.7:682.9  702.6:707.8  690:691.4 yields -0.054 nm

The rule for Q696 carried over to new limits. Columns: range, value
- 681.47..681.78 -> 10.7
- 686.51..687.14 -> 10.9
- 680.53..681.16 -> 11.2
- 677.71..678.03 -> 11.7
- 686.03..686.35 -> 11.3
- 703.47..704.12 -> 11.5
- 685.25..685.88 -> 10.8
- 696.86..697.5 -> 10.9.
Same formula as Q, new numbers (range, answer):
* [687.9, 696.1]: 11.2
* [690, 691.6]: 11.4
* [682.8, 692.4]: 11.2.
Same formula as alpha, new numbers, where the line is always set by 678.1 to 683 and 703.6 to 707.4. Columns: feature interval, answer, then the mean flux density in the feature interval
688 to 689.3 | -0.02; 11.2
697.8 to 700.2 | -0.08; 11.4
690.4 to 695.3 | -0.11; 11.3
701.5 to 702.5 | 0.00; 11.1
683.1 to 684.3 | 0.00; 11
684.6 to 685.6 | 0.01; 10.9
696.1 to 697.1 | -0.03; 11.3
